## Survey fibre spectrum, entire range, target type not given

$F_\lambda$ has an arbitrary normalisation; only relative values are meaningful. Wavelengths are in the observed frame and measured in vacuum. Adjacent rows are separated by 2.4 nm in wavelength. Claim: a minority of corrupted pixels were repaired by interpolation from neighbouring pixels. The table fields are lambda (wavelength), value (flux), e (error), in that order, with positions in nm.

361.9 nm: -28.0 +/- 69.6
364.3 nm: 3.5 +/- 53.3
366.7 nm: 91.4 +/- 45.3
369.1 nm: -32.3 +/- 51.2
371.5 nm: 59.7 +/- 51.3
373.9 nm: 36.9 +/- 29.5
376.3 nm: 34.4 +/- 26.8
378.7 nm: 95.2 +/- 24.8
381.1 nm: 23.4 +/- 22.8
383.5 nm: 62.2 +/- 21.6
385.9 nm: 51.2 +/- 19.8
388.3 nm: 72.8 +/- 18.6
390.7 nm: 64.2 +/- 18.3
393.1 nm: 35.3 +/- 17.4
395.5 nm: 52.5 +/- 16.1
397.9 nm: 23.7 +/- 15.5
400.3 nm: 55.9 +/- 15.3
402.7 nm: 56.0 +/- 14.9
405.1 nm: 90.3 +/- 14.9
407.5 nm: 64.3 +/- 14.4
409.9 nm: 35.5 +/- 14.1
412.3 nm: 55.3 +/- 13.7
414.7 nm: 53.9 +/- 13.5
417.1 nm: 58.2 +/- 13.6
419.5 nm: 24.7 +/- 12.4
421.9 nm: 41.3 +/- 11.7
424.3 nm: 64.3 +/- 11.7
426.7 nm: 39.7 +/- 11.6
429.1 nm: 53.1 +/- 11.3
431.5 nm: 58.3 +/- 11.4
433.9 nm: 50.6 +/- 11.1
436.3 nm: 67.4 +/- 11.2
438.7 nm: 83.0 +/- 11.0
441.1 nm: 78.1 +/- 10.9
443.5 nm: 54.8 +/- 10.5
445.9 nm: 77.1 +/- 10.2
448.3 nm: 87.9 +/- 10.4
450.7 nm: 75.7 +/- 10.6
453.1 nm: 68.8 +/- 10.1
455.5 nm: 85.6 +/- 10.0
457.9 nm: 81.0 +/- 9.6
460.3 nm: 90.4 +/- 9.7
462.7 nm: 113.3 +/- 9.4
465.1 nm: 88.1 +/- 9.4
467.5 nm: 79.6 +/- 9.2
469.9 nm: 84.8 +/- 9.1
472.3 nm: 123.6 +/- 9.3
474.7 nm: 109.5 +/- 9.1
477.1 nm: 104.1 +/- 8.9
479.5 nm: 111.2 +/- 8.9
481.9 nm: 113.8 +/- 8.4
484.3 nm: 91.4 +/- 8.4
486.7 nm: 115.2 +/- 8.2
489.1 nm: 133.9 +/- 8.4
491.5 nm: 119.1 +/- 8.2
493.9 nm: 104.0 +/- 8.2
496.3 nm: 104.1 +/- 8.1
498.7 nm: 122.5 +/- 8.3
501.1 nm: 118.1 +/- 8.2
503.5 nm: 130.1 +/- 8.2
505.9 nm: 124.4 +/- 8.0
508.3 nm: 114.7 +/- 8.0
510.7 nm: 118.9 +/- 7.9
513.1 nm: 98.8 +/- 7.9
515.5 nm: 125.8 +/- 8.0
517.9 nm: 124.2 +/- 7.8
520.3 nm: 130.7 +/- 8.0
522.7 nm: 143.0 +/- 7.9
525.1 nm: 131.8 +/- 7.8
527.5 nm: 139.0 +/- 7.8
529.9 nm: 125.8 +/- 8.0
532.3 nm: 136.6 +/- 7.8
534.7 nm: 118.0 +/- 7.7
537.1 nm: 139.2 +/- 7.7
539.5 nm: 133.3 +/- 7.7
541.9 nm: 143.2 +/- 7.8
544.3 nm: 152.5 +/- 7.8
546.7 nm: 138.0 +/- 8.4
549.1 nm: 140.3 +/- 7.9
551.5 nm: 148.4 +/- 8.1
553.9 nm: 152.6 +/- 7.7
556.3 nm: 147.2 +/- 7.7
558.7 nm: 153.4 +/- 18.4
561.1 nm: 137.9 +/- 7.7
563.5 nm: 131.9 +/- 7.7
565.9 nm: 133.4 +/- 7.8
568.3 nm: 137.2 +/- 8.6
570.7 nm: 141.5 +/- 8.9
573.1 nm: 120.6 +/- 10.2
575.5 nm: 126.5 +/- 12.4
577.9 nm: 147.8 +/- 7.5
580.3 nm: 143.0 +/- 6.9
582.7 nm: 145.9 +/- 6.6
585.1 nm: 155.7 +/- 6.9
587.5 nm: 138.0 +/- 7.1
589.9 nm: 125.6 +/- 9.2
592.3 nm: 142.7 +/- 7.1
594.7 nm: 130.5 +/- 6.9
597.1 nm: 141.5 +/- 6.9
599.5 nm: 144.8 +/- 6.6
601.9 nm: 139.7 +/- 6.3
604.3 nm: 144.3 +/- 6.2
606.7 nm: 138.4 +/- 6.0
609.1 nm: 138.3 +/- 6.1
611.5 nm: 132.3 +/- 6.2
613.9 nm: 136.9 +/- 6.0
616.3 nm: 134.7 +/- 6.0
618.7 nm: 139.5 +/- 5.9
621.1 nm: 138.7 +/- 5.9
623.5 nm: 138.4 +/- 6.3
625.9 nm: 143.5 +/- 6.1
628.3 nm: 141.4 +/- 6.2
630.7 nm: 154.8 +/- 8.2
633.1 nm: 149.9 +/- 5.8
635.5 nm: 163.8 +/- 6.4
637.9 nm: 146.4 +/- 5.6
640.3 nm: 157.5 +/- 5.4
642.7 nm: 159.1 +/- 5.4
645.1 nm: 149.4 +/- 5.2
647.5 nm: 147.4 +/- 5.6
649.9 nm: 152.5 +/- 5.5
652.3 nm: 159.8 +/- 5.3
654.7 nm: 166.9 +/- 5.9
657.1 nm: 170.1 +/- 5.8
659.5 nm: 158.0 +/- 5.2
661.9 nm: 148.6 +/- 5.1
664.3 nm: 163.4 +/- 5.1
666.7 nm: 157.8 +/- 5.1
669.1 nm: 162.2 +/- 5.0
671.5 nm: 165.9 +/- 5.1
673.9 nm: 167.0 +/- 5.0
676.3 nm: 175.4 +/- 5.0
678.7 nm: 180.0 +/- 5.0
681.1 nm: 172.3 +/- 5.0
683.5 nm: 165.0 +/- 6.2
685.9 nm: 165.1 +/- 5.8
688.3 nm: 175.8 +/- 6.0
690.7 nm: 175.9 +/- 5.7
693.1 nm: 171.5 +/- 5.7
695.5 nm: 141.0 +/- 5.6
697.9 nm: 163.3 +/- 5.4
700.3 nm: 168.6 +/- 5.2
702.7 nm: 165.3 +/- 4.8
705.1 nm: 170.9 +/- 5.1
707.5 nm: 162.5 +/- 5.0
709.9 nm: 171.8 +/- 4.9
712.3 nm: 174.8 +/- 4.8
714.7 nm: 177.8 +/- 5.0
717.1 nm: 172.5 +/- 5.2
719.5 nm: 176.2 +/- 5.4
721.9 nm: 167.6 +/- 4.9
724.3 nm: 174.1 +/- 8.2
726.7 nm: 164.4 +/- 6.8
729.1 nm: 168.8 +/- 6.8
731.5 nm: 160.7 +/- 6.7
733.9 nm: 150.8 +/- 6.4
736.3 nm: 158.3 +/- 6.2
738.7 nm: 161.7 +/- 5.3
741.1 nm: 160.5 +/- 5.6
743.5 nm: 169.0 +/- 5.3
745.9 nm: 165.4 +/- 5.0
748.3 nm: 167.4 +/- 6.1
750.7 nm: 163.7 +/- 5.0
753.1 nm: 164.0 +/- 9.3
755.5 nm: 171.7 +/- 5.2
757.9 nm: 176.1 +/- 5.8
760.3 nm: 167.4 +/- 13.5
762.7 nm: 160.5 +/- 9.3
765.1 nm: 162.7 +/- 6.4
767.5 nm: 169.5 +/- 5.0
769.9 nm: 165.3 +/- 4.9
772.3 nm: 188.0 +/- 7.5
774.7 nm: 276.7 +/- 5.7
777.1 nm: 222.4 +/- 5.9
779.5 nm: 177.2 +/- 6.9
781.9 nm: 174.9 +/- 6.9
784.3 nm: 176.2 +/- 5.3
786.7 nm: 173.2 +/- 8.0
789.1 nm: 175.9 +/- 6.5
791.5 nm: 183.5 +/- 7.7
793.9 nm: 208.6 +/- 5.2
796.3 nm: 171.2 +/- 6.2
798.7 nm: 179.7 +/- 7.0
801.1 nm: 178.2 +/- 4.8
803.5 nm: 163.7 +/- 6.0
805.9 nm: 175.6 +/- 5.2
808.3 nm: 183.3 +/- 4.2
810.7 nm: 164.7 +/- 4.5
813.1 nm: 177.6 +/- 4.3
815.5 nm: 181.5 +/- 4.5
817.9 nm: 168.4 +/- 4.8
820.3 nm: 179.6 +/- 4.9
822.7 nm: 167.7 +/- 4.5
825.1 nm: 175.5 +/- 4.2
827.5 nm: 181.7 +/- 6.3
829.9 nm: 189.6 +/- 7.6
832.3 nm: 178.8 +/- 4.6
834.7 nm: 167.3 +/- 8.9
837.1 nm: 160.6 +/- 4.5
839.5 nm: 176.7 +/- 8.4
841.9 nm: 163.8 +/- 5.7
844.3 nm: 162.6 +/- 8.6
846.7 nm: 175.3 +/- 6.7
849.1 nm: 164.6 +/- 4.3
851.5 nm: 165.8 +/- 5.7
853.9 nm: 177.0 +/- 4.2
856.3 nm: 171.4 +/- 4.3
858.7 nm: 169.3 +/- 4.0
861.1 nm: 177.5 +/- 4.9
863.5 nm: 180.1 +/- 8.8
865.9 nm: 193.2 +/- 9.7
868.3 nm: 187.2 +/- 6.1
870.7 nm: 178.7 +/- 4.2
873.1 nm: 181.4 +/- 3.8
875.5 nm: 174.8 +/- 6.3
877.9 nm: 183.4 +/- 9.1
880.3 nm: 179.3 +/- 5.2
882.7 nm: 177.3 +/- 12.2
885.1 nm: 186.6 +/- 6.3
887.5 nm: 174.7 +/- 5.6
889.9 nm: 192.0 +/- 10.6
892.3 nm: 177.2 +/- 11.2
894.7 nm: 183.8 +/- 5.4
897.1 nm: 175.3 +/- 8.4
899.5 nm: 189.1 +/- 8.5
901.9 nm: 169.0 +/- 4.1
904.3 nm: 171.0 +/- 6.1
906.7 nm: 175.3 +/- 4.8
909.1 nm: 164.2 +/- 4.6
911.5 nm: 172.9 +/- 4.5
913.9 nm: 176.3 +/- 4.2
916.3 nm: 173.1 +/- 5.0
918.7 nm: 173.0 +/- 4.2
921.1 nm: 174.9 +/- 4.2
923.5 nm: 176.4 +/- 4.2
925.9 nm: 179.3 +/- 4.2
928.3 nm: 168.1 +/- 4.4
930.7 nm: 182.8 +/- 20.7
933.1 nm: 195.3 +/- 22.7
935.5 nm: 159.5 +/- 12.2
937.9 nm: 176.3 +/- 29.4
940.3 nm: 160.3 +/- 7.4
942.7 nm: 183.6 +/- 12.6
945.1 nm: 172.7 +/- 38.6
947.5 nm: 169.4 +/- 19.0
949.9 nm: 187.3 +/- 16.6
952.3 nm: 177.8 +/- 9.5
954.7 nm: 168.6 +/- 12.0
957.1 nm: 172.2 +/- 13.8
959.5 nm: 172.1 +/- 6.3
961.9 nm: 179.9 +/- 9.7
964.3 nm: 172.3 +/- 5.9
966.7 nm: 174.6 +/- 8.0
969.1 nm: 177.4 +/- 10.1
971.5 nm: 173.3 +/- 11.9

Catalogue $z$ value 0.18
